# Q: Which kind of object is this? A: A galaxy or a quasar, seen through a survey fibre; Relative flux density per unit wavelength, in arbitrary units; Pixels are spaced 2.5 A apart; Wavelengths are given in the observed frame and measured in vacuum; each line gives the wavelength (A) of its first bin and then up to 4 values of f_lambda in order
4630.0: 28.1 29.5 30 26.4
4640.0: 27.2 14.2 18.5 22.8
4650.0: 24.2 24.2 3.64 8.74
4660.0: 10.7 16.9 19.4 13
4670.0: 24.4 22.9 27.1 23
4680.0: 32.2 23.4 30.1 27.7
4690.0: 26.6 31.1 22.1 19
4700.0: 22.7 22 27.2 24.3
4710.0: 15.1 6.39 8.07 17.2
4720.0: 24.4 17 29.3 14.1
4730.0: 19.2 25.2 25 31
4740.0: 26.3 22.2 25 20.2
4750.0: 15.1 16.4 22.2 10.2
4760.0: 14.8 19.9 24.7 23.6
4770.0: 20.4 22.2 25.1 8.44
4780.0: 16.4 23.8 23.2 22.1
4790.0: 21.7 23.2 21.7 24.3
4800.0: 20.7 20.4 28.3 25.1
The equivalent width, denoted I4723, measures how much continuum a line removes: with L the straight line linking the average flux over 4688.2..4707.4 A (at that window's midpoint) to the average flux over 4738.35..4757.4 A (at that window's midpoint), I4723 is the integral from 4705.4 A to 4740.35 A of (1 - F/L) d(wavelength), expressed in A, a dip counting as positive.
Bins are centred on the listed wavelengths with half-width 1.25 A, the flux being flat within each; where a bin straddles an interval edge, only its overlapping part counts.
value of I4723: 3.4 A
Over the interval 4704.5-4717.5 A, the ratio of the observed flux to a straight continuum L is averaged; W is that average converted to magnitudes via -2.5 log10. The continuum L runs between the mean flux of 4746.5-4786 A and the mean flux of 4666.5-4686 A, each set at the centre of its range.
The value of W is 0.40 mag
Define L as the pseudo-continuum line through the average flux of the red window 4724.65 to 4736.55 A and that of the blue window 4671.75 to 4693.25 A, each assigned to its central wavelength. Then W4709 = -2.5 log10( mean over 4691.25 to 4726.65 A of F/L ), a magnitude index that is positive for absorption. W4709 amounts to 0.202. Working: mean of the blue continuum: 27.1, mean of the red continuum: 22.3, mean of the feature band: 20.3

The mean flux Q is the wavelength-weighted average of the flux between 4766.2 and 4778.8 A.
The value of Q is 20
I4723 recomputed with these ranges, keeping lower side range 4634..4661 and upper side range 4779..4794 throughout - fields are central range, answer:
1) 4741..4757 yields 1.0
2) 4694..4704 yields -0.7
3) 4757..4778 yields 1.9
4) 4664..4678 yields -1.4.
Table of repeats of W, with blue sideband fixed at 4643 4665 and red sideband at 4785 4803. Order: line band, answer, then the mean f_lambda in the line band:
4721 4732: -0.056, 20.4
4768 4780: 0.122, 19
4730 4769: -0.059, 21.4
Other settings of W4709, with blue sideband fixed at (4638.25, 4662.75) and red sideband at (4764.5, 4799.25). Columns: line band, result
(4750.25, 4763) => 0.25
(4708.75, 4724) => 0.28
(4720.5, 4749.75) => -0.15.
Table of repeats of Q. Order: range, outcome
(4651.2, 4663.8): 12.9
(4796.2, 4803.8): 21.8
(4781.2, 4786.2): 23.4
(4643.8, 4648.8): 20.7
